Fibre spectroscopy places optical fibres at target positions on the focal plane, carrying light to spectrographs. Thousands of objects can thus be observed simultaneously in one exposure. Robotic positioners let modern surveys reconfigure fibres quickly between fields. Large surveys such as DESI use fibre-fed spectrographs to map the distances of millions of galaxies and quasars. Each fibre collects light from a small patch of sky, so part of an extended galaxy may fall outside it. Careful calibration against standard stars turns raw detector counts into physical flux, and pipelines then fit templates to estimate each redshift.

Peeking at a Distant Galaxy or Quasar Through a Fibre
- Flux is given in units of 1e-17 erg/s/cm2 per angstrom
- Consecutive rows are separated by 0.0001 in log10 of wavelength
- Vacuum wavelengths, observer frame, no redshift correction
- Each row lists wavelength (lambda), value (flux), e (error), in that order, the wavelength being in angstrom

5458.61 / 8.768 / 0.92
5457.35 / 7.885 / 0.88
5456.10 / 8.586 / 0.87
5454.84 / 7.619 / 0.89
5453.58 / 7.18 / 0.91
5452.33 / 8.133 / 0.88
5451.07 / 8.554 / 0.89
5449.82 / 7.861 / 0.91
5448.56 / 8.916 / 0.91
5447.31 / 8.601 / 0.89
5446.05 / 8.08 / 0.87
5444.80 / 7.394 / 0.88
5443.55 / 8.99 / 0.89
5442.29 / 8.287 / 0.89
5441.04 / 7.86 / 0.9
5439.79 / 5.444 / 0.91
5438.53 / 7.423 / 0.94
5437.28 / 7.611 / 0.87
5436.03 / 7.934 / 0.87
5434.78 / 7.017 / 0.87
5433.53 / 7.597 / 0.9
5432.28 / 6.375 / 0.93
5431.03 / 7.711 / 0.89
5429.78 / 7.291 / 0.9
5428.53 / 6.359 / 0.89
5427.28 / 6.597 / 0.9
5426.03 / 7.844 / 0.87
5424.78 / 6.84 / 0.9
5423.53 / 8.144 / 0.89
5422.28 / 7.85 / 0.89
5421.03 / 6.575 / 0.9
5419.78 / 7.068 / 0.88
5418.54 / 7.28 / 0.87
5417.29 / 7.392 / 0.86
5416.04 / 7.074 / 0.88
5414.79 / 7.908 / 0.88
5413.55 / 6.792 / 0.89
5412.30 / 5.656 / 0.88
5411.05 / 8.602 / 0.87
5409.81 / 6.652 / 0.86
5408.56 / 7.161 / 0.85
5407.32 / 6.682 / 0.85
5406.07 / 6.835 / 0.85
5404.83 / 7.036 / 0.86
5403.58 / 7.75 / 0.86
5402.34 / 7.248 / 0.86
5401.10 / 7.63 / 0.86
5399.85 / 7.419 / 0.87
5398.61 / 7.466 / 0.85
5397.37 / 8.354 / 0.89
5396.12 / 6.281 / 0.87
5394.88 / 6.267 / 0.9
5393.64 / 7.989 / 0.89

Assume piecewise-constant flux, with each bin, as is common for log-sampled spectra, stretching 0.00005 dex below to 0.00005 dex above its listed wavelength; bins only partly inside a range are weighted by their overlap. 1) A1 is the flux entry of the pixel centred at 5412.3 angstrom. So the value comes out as 5.656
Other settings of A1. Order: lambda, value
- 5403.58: 7.75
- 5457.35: 7.885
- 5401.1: 7.63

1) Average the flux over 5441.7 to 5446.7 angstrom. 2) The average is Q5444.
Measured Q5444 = 8.18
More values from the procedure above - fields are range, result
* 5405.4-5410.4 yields 6.84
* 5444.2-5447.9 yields 8.02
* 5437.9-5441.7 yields 6.92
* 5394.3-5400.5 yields 7.16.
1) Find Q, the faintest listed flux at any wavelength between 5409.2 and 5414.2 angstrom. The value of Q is 5.656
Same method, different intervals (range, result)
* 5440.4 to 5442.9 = 7.86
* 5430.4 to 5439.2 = 6.375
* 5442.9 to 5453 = 7.394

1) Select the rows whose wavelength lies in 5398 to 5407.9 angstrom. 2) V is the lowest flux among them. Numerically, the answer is 6.682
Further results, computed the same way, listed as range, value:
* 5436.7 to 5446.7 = 5.444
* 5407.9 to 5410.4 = 6.652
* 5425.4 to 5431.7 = 6.359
